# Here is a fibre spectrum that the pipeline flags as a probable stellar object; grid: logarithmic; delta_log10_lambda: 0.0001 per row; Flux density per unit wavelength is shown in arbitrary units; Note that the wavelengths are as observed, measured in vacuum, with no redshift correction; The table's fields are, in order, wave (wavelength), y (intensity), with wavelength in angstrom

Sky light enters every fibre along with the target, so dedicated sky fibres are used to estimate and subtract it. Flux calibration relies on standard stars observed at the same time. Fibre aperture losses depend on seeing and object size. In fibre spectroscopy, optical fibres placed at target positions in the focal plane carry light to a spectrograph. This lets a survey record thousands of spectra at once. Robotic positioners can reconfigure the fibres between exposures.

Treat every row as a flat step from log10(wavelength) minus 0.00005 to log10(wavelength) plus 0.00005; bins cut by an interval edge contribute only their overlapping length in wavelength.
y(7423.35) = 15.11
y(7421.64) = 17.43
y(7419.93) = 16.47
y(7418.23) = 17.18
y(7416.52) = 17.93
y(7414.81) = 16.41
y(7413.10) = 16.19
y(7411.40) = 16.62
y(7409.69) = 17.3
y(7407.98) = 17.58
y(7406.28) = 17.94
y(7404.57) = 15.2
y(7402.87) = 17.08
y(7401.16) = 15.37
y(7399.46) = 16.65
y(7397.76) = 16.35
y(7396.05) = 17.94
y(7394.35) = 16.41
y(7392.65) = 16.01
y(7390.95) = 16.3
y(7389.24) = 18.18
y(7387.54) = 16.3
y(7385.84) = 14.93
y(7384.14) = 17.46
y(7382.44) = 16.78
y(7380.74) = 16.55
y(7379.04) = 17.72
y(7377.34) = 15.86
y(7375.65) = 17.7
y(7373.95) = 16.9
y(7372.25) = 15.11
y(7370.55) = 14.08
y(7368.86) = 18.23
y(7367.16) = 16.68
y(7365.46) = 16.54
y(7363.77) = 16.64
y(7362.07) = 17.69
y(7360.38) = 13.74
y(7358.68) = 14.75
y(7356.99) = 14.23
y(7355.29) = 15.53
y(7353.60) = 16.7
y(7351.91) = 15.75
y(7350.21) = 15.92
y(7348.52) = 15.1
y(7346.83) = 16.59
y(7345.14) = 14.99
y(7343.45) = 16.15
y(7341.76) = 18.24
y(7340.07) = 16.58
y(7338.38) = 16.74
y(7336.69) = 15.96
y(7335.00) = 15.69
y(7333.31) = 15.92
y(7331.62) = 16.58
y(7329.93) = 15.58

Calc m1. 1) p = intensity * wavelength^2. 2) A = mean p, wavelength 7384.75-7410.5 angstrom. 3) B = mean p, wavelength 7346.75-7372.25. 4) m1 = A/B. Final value 1.06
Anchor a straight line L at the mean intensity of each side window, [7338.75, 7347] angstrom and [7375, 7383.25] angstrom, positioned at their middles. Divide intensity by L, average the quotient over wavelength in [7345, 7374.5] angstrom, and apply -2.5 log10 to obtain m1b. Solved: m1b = 0.06 mag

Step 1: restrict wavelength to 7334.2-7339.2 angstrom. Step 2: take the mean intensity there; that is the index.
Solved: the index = 16.1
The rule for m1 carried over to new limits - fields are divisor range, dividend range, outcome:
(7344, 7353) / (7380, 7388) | 1.05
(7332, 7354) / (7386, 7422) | 1.05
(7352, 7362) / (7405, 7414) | 1.13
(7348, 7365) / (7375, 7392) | 1.08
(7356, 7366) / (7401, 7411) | 1.09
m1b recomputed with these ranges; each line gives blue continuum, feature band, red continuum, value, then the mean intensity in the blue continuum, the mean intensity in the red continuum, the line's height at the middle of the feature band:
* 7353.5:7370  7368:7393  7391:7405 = -0.022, 16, 16.4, 16.2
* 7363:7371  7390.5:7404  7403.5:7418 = 0.020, 16.6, 16.9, 16.8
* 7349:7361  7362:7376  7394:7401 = -0.053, 15.2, 16.7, 15.7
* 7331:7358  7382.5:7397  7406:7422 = 0.001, 16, 17.1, 16.7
